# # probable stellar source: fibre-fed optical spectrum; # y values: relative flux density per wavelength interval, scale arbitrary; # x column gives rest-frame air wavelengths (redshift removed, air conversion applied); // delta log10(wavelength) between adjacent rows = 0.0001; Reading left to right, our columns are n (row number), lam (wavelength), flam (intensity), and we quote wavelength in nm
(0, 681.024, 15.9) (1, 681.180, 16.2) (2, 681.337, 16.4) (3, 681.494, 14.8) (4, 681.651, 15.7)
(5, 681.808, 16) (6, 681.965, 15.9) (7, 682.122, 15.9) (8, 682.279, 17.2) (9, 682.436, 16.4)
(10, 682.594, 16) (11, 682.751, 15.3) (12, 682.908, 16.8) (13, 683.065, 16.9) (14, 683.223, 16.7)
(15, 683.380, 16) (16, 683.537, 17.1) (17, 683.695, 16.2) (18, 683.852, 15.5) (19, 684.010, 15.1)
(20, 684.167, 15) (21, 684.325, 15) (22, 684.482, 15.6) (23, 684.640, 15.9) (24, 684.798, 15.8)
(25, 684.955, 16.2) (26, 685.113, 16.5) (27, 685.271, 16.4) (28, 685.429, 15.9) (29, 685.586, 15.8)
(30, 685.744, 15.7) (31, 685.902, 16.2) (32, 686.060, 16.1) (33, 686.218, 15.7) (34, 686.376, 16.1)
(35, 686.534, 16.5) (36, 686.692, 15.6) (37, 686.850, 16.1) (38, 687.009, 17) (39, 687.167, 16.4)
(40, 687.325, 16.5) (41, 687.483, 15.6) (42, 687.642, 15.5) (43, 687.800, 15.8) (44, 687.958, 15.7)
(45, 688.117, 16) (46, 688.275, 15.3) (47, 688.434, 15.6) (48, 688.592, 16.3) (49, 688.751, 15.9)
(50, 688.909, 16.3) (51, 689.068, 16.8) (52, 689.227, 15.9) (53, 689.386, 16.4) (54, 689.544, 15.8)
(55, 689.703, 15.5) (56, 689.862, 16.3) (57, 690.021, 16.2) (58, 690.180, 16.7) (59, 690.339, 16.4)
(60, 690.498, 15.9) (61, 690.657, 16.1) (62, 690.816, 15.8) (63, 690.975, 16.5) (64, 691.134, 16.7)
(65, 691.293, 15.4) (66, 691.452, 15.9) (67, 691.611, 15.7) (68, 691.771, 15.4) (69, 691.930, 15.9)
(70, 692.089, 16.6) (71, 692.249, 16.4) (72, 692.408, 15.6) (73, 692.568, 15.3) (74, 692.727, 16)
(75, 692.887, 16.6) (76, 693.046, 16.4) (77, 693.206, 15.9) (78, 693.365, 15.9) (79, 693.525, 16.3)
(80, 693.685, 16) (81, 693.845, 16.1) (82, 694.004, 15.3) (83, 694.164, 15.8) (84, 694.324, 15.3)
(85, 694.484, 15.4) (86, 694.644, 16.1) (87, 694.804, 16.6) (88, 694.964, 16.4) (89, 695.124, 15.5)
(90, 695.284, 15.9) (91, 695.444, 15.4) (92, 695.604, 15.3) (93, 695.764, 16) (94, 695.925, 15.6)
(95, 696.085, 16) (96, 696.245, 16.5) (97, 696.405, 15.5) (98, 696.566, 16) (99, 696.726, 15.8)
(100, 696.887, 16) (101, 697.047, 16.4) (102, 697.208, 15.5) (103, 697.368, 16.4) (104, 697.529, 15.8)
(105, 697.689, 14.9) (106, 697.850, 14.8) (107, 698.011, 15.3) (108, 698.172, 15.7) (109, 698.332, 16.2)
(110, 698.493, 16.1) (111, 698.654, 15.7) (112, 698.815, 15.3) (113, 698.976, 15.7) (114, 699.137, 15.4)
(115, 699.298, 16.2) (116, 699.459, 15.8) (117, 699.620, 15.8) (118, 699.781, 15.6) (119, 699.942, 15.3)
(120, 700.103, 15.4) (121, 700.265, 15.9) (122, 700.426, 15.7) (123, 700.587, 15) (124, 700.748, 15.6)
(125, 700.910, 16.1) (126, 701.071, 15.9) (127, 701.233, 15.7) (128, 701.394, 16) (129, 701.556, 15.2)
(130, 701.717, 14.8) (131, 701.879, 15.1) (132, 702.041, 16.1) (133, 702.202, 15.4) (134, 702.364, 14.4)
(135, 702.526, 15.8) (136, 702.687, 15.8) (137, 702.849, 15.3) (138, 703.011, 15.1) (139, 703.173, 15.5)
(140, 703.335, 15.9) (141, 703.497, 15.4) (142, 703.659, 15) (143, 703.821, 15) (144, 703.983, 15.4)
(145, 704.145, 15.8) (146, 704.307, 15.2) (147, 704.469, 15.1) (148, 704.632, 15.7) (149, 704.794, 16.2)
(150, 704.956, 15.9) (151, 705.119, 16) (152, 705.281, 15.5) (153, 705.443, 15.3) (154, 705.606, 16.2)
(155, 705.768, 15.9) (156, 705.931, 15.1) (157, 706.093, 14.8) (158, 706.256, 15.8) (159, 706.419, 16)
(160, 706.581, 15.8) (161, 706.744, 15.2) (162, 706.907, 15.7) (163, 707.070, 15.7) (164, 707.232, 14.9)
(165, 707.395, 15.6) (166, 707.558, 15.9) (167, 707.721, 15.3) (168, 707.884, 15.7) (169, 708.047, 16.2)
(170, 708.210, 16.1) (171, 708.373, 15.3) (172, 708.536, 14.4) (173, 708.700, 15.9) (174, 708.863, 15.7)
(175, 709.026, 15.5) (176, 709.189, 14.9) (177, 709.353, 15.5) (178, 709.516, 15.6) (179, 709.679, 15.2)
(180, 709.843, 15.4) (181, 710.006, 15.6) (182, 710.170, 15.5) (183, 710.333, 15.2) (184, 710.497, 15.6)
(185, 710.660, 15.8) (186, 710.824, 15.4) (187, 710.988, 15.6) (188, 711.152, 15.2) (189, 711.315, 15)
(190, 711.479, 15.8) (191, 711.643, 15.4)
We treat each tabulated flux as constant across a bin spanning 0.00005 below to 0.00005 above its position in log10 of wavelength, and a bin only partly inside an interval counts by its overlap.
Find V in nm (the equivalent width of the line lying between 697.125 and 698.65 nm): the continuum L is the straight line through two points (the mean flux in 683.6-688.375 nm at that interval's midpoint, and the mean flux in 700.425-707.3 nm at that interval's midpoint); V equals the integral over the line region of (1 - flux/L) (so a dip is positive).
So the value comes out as 0.00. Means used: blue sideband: 15.9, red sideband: 15.5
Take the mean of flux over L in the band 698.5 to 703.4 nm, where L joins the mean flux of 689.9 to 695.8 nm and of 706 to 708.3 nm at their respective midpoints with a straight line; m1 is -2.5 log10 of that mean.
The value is 0.015 mag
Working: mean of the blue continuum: 16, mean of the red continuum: 15.6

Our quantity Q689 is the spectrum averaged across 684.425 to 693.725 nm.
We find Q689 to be 16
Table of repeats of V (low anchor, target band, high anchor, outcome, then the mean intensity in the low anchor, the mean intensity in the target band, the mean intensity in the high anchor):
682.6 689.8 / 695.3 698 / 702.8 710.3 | 0.003 nm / 16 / 15.7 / 15.5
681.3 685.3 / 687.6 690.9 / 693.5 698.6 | -0.022 nm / 16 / 16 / 15.8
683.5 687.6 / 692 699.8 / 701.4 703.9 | -0.128 nm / 16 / 15.8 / 15.3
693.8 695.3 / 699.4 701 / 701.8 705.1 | -0.002 nm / 15.8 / 15.6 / 15.5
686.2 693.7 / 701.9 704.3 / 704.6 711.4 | 0.042 nm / 16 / 15.4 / 15.5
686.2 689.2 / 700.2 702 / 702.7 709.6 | 0.013 nm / 16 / 15.6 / 15.5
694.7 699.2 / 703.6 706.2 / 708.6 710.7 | 0.013 nm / 15.8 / 15.5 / 15.5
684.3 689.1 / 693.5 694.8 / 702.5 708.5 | 0.001 nm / 16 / 15.8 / 15.6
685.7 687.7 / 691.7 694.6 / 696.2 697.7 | 0.013 nm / 16.1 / 15.9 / 15.9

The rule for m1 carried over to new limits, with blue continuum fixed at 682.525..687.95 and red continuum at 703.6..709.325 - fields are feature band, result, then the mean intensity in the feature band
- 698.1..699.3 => 0.00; 15.8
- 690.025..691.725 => -0.01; 16.1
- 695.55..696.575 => 0.00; 15.8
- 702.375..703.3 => 0.01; 15.4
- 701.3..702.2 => 0.01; 15.4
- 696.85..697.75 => -0.01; 15.9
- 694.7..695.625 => -0.01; 15.9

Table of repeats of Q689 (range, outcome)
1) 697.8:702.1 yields 15.6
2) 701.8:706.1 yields 15.5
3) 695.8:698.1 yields 15.7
